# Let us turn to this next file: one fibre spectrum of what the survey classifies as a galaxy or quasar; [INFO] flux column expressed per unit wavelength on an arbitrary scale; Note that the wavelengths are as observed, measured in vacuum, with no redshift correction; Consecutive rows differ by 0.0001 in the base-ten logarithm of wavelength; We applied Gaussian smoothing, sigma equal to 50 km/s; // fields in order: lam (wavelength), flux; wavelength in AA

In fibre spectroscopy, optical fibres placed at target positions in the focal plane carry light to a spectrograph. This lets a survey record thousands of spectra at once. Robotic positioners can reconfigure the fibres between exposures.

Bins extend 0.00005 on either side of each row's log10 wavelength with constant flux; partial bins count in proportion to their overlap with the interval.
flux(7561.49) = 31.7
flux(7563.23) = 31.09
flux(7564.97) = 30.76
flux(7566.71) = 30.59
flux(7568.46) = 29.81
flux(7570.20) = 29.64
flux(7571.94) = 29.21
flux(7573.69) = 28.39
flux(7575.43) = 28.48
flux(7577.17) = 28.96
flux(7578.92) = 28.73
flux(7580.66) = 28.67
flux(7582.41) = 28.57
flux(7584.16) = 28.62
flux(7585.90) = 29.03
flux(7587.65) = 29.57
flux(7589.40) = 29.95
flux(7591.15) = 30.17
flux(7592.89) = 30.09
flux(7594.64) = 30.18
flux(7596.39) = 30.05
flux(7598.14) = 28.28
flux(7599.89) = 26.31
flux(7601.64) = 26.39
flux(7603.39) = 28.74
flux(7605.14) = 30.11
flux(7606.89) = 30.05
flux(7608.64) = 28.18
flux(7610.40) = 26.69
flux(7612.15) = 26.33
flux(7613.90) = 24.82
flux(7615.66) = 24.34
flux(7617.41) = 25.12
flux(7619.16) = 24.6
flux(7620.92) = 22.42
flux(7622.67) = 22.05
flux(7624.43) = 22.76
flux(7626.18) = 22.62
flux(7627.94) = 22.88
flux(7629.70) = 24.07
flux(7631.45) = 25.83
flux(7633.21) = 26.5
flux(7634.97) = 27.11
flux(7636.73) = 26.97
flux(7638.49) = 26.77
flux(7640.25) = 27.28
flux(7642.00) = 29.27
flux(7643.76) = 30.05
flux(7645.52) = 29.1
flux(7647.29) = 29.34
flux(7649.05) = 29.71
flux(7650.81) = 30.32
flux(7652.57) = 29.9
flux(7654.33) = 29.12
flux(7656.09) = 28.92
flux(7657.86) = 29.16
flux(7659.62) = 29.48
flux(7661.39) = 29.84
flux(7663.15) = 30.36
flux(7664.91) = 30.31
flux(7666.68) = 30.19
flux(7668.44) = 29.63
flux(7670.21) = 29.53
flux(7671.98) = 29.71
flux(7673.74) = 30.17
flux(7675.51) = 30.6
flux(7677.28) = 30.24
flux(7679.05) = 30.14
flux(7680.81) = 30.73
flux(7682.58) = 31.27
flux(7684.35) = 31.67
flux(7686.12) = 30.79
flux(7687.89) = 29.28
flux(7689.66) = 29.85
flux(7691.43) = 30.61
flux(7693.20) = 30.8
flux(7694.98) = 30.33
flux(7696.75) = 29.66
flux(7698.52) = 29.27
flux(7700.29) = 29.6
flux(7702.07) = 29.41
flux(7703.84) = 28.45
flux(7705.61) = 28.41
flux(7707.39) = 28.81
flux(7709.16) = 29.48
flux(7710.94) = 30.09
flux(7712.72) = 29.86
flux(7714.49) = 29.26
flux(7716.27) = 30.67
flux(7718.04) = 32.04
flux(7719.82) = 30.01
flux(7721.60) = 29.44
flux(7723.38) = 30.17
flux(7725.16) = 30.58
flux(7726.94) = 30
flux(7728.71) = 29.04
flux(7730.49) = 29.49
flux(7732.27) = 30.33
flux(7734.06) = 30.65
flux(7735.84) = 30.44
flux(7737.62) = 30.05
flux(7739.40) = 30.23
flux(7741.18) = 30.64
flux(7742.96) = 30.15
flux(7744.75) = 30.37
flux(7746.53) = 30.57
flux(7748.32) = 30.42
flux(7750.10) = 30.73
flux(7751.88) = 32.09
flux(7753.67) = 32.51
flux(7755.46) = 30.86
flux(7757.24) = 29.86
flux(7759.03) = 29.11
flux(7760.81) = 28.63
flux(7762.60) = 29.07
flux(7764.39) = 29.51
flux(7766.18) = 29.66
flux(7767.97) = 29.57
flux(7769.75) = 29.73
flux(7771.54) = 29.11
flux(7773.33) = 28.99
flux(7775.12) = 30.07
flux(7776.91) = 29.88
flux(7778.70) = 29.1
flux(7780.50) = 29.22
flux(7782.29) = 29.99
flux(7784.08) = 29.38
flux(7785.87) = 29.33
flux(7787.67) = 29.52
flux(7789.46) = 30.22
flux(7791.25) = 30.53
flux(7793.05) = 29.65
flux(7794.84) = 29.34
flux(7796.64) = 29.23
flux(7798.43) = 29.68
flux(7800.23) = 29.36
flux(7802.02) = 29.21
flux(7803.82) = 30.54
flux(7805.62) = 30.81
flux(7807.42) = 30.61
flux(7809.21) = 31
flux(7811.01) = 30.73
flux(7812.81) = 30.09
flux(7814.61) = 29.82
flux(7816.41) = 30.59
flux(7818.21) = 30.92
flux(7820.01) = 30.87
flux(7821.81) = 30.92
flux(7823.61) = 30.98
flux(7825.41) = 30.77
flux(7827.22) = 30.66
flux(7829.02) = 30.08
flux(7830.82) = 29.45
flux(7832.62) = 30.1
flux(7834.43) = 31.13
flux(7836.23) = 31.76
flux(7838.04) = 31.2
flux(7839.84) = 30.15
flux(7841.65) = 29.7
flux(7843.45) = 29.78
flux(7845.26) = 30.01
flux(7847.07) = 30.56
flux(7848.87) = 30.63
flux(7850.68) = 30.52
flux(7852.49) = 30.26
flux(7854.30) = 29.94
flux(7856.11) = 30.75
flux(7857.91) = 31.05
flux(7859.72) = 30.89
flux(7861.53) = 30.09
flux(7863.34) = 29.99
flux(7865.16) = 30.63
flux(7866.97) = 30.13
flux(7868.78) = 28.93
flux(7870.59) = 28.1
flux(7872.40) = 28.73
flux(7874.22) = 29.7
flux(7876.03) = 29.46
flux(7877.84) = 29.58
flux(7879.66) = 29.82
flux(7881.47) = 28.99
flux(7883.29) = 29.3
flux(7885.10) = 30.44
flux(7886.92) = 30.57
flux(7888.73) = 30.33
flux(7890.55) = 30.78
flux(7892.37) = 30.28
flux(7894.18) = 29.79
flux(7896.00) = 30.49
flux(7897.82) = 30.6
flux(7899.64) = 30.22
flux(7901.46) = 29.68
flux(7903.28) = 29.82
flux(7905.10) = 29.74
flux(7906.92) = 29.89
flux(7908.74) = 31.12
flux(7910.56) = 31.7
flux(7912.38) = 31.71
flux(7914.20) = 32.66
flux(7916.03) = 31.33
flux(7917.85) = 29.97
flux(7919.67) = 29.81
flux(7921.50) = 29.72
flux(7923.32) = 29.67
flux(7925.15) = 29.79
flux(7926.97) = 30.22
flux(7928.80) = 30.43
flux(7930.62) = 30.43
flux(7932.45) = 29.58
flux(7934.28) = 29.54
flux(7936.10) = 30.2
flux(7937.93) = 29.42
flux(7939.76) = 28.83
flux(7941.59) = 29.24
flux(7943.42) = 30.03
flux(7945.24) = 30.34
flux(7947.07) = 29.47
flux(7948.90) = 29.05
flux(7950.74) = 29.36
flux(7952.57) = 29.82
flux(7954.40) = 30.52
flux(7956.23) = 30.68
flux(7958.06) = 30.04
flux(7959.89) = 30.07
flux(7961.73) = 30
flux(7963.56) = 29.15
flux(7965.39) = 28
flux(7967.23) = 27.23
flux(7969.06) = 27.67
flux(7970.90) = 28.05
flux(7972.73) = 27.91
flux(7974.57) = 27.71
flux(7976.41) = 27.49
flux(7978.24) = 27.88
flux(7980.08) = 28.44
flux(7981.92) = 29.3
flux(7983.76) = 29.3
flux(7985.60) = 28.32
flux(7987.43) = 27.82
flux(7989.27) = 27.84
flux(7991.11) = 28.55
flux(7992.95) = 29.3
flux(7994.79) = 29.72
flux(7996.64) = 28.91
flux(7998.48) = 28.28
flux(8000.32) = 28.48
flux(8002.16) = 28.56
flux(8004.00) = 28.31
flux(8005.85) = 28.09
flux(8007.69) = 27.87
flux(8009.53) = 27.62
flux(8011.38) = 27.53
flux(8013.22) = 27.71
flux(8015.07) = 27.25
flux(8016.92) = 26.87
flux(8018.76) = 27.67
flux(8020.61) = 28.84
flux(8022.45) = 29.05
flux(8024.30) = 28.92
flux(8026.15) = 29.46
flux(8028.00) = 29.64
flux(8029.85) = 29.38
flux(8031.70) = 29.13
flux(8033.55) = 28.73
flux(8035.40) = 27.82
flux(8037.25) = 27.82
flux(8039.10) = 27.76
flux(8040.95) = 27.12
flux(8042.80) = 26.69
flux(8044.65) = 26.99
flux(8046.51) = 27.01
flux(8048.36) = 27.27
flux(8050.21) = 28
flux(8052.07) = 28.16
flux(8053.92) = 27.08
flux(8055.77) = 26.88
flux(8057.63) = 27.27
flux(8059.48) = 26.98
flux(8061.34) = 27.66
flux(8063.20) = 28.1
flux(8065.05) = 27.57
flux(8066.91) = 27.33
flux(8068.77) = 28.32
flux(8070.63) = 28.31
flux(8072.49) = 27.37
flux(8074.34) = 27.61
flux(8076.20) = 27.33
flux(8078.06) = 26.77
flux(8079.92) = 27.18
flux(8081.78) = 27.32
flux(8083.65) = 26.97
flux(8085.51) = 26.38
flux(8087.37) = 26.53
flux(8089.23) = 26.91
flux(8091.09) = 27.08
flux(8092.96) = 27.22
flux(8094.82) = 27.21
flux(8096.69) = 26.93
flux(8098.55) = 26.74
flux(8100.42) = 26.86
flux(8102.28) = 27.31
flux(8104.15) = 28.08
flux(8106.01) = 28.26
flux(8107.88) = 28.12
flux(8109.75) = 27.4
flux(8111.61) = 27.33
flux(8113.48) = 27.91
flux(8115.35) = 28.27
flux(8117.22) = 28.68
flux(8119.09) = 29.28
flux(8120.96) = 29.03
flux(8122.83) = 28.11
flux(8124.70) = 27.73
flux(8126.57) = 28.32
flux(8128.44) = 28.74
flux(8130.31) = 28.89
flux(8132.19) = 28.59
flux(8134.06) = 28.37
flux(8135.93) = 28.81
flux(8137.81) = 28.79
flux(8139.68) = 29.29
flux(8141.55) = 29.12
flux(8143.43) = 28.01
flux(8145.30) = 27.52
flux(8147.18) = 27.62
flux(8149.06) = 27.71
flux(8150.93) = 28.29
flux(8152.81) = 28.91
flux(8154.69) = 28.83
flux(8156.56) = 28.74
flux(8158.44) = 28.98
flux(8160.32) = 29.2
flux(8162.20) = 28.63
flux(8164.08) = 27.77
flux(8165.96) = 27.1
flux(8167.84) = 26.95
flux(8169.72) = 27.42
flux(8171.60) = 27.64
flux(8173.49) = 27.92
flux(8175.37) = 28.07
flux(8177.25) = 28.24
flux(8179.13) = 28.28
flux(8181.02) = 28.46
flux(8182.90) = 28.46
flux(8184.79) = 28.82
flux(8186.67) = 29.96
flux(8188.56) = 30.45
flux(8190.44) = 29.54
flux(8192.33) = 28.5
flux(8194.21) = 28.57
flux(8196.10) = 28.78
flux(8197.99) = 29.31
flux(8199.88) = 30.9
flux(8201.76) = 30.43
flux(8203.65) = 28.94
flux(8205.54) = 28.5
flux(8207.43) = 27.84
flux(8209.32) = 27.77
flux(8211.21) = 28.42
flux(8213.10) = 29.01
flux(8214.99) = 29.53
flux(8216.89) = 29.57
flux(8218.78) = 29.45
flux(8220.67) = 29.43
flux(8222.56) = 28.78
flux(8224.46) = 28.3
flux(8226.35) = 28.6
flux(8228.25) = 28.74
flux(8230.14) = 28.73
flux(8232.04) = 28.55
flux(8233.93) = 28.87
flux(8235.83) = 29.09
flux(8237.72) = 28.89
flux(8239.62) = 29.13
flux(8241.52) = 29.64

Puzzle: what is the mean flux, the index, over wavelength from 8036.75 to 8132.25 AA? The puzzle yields 27.6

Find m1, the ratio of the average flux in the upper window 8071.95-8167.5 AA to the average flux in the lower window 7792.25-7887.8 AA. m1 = 0.9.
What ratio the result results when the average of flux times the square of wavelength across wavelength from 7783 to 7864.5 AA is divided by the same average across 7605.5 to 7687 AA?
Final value 1.1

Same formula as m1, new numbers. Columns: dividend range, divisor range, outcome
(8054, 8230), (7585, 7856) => 0.96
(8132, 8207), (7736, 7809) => 0.96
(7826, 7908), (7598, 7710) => 1.06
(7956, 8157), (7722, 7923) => 0.93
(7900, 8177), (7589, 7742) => 0.99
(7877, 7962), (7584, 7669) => 1.09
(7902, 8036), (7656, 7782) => 0.97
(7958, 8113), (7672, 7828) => 0.93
